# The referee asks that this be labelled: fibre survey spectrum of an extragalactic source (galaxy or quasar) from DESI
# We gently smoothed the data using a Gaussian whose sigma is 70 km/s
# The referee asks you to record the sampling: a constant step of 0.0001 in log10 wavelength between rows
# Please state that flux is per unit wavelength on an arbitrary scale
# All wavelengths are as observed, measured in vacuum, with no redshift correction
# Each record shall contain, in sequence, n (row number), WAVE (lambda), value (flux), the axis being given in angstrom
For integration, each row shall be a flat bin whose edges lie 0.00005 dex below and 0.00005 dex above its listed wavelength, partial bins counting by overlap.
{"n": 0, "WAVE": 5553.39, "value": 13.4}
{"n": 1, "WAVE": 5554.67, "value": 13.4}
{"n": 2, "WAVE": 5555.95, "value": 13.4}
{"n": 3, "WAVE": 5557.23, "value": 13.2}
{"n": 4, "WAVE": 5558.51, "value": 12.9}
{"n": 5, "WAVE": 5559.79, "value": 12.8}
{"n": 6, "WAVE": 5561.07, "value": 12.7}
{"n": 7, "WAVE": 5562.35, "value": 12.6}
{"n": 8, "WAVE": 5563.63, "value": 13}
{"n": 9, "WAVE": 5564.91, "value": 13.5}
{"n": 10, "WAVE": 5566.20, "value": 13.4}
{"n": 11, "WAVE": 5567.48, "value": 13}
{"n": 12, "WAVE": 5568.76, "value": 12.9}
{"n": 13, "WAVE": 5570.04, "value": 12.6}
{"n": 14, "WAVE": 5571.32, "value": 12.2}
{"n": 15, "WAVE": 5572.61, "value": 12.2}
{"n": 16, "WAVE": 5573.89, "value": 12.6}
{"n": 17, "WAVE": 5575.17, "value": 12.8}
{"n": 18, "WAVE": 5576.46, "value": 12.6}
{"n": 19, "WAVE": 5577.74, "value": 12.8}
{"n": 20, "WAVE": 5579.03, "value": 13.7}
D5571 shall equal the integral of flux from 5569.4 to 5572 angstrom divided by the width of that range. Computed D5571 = 12.4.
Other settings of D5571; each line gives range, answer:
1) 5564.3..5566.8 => 13.4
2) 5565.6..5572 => 12.8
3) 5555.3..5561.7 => 13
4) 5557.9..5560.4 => 12.9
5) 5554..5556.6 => 13.4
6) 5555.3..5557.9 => 13.3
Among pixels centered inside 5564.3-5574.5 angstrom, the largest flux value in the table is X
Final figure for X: 13.5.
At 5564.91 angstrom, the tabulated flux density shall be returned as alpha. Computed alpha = 13.5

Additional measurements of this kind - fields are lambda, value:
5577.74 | 12.8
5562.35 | 12.6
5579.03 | 13.7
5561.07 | 12.7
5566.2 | 13.4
